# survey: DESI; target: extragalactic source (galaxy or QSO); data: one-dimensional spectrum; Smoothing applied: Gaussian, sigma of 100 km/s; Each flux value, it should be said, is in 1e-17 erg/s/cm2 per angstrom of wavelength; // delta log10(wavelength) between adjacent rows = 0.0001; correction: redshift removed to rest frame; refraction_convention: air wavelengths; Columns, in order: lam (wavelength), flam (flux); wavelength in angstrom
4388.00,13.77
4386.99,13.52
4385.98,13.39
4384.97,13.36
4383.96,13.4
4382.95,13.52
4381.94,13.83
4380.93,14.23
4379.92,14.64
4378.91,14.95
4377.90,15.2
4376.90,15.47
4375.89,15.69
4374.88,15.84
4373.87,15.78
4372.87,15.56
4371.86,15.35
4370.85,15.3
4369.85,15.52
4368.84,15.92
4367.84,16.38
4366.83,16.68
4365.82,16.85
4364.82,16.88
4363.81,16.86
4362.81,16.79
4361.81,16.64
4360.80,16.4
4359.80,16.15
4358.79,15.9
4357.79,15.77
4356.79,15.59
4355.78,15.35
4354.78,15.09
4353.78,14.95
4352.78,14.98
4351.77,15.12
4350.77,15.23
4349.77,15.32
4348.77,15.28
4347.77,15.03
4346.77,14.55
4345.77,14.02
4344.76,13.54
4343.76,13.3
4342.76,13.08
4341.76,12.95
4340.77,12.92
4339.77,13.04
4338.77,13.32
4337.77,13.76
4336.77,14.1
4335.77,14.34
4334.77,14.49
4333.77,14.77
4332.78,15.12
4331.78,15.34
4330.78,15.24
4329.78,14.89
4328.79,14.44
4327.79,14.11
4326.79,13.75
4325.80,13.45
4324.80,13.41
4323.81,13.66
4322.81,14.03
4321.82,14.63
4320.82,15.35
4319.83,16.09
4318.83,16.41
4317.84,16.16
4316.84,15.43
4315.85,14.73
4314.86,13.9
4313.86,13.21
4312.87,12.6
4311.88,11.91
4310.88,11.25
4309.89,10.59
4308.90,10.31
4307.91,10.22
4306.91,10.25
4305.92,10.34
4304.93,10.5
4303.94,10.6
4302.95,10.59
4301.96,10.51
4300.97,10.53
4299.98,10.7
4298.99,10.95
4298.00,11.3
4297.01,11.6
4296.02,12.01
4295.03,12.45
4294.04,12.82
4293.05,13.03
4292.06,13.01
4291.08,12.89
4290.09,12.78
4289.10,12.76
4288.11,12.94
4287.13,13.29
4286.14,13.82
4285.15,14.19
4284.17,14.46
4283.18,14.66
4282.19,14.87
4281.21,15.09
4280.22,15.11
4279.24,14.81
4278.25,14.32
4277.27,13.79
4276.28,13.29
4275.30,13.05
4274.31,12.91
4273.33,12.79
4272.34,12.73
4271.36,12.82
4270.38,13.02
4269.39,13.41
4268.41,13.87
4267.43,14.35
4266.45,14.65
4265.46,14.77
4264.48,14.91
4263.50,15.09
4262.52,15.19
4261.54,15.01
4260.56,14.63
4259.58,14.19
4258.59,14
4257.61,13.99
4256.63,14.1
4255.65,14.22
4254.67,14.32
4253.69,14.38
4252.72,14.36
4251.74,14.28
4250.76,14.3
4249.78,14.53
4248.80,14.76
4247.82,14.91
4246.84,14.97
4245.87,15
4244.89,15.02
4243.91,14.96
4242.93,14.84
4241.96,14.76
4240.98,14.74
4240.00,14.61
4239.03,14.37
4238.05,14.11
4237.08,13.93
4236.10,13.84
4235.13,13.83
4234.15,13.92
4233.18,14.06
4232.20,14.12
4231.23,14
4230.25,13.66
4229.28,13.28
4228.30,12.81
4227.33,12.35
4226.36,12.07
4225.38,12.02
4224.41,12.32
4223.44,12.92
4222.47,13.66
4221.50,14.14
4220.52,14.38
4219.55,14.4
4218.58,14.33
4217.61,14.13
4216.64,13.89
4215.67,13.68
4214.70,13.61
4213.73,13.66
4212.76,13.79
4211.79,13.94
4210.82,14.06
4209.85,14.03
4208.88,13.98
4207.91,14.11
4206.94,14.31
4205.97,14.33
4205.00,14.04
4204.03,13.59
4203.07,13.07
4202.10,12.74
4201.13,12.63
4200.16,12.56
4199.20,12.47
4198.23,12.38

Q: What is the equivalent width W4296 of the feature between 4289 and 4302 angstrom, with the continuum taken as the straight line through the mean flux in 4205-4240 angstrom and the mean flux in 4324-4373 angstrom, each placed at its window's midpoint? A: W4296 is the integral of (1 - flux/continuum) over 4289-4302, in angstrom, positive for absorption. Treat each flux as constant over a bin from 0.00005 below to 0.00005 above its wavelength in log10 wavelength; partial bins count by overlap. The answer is 2.2 angstrom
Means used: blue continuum 13.7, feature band 12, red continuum 14.9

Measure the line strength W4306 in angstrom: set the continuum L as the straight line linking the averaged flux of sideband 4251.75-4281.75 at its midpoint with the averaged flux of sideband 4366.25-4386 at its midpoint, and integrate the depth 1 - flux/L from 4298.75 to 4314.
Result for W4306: 3.76 angstrom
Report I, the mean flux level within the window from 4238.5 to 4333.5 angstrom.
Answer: 13.6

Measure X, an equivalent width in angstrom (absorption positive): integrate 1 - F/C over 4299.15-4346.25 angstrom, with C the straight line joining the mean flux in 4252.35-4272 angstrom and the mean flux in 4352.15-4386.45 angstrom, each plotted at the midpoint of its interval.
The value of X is 5.4 angstrom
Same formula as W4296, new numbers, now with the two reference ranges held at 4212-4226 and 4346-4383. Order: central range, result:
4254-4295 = 1.3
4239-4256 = -0.8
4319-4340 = 1.0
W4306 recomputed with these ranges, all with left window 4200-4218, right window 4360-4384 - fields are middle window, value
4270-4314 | 6.6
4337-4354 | 1.3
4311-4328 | 0.9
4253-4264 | -0.1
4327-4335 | 0.2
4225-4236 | 0.5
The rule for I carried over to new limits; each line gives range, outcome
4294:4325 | 12.5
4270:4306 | 12.8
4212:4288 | 14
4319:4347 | 14.2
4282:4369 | 13.9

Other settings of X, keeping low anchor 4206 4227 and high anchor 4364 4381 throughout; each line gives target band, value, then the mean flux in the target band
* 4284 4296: 1.25 angstrom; 13.1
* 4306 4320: 1.90 angstrom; 12.9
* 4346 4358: 0.23 angstrom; 15.2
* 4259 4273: 0.16 angstrom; 14.2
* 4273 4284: 0.31 angstrom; 14.1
